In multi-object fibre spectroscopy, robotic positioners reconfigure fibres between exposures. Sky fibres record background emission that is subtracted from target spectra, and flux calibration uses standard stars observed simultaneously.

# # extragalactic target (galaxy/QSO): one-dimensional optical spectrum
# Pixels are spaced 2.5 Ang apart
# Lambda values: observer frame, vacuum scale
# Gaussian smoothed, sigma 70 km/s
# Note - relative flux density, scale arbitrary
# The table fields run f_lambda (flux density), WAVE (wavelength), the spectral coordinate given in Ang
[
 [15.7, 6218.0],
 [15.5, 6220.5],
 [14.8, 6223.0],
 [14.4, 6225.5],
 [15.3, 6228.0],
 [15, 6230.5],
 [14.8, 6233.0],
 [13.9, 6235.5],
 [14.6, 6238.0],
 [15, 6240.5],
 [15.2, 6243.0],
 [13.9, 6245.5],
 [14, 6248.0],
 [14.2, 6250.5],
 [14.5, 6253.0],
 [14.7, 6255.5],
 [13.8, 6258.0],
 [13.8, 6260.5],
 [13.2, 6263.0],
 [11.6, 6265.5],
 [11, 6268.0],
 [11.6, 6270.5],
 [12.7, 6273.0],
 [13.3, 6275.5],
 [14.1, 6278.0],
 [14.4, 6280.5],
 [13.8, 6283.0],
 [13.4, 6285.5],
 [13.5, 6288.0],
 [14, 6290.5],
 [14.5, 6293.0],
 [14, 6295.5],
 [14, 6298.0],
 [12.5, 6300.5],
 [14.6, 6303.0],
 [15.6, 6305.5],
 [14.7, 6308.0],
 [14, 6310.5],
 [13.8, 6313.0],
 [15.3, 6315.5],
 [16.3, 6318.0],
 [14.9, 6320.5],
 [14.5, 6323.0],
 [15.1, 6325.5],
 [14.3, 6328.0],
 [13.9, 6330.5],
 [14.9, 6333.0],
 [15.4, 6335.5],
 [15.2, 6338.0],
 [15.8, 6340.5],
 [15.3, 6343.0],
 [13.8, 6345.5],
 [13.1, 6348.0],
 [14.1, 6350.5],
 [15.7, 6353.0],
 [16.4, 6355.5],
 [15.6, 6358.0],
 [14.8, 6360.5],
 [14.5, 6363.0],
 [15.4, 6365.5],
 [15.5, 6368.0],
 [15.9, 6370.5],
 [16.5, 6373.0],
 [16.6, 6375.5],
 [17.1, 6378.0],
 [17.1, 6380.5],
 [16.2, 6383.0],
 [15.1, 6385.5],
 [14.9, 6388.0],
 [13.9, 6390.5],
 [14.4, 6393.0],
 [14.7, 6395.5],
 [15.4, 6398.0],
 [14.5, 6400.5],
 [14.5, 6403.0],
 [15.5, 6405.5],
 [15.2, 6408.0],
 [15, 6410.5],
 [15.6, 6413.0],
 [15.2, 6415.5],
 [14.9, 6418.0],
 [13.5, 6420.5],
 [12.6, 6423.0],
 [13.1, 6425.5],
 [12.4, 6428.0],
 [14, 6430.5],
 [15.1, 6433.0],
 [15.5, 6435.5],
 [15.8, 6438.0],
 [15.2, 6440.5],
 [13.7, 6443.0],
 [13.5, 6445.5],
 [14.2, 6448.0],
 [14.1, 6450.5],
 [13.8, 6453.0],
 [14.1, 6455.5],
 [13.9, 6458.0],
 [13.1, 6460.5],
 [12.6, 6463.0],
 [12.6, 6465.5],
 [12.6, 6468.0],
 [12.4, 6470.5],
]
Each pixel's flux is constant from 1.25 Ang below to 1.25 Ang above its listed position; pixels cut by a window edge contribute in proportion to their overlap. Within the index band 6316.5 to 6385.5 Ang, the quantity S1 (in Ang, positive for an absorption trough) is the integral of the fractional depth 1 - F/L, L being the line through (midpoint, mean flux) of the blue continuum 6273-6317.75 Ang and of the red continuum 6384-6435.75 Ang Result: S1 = -4.9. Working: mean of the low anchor 14.1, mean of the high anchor 14.5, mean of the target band 15.3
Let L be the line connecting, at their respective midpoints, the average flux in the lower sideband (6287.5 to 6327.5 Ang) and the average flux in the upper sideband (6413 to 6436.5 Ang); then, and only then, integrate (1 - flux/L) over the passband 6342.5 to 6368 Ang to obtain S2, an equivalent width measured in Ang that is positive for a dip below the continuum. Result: -1.0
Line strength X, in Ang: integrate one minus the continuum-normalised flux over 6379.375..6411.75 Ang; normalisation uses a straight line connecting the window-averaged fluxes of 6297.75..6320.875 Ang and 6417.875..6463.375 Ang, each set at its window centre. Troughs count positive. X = -2.1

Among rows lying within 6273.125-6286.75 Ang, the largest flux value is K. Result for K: 14.4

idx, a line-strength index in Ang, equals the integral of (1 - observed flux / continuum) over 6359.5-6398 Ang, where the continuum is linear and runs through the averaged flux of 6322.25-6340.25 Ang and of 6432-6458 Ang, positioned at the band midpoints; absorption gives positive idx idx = -2.19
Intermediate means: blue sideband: 14.8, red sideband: 14.5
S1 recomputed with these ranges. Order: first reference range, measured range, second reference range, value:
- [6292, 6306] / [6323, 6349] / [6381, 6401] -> -0.4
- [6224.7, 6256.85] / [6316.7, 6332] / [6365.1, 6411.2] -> 0.2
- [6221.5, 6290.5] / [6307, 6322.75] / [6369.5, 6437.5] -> -0.5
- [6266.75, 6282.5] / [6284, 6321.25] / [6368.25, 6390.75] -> -1.6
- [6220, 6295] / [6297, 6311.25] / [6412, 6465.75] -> -0.3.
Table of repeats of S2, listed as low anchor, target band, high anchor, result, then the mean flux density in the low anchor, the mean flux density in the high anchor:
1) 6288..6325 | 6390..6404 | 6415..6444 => -0.3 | 14.5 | 14.2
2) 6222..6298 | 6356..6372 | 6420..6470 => -1.8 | 13.9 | 13.8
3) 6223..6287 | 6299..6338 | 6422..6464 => -2.2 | 13.9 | 13.9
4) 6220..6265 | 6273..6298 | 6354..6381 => 1.8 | 14.4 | 15.9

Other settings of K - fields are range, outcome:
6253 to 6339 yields 16.3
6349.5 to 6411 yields 17.1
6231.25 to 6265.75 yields 15.2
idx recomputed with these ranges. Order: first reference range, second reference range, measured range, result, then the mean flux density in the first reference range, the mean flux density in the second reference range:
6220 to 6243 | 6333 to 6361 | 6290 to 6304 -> 0.95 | 14.8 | 15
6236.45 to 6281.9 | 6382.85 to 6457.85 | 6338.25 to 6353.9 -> -0.61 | 13.6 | 14.5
